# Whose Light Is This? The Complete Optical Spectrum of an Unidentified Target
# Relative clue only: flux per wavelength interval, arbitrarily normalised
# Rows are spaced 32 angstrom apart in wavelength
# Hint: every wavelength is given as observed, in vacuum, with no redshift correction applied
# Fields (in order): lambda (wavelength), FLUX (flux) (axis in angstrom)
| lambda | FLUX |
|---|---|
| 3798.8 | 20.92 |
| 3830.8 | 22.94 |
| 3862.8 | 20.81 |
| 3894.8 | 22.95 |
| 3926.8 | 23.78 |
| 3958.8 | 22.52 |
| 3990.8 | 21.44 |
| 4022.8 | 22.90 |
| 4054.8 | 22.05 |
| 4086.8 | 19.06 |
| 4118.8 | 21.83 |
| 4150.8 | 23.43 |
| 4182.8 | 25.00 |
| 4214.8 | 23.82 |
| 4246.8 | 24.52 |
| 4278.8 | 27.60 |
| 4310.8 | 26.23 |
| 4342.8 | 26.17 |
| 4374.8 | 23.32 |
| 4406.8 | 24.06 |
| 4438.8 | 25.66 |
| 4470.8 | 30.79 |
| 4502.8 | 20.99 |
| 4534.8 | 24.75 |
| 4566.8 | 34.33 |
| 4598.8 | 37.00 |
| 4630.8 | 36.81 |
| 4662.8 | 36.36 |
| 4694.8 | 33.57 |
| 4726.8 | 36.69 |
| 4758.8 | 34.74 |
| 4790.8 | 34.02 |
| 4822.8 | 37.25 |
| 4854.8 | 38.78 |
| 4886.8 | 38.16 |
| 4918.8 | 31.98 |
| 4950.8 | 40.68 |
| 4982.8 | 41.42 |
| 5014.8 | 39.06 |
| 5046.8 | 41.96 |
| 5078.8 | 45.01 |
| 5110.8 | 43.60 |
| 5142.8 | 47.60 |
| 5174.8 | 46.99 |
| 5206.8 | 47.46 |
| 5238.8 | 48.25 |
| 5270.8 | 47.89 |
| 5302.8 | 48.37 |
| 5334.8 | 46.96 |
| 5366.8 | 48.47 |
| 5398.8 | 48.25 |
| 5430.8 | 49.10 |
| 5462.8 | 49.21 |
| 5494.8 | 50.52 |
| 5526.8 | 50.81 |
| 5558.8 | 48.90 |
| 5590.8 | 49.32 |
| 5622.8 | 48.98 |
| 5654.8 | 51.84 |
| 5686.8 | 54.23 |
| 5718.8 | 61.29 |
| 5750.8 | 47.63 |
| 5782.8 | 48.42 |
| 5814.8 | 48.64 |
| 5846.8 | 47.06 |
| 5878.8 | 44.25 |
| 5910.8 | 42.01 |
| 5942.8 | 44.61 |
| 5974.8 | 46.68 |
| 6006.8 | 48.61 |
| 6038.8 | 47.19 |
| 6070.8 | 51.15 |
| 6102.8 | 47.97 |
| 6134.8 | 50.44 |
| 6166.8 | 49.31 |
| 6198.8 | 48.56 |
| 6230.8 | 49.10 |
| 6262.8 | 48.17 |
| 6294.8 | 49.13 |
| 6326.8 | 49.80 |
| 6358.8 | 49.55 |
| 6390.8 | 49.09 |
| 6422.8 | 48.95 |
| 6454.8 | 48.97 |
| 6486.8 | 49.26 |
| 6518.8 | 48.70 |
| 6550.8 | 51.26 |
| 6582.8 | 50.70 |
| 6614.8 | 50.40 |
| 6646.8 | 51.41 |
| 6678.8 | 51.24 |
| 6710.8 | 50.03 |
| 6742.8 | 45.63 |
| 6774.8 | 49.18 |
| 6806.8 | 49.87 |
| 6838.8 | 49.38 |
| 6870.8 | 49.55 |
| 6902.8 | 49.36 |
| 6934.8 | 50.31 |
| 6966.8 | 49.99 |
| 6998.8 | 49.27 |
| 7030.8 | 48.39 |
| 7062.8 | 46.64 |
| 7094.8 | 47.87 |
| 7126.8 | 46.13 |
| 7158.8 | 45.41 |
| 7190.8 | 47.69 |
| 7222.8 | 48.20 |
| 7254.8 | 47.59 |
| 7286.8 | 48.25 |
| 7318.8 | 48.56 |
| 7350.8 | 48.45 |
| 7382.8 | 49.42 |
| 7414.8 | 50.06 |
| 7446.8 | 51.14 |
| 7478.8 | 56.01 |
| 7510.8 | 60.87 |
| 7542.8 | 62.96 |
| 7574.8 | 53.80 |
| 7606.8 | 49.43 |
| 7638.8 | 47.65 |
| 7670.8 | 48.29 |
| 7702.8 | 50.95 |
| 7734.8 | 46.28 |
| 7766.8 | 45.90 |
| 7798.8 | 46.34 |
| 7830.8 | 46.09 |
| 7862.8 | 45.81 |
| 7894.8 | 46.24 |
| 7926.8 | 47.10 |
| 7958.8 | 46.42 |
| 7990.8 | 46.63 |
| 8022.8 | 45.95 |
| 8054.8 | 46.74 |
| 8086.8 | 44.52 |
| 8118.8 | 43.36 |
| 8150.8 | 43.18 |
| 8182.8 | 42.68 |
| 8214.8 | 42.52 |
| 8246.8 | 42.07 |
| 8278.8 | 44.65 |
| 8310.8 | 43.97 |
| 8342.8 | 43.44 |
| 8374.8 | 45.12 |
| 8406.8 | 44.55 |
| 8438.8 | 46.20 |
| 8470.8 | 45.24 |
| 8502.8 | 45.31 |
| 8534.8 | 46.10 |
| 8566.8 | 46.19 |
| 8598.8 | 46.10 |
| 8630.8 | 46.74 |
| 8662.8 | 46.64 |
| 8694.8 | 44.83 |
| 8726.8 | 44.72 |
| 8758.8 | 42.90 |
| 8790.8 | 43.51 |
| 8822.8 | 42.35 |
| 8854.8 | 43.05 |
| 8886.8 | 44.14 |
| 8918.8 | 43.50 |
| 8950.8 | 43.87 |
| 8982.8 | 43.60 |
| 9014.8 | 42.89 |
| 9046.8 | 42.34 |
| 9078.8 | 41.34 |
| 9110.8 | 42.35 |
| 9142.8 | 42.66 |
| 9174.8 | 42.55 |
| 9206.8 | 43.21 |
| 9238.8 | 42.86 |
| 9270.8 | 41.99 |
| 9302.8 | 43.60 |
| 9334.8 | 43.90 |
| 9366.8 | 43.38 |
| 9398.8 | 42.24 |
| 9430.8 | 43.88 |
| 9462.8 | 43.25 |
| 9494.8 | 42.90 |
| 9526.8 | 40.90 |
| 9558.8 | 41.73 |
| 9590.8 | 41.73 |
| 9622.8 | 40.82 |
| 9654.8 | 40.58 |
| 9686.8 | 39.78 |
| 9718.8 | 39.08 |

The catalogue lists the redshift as 0.144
